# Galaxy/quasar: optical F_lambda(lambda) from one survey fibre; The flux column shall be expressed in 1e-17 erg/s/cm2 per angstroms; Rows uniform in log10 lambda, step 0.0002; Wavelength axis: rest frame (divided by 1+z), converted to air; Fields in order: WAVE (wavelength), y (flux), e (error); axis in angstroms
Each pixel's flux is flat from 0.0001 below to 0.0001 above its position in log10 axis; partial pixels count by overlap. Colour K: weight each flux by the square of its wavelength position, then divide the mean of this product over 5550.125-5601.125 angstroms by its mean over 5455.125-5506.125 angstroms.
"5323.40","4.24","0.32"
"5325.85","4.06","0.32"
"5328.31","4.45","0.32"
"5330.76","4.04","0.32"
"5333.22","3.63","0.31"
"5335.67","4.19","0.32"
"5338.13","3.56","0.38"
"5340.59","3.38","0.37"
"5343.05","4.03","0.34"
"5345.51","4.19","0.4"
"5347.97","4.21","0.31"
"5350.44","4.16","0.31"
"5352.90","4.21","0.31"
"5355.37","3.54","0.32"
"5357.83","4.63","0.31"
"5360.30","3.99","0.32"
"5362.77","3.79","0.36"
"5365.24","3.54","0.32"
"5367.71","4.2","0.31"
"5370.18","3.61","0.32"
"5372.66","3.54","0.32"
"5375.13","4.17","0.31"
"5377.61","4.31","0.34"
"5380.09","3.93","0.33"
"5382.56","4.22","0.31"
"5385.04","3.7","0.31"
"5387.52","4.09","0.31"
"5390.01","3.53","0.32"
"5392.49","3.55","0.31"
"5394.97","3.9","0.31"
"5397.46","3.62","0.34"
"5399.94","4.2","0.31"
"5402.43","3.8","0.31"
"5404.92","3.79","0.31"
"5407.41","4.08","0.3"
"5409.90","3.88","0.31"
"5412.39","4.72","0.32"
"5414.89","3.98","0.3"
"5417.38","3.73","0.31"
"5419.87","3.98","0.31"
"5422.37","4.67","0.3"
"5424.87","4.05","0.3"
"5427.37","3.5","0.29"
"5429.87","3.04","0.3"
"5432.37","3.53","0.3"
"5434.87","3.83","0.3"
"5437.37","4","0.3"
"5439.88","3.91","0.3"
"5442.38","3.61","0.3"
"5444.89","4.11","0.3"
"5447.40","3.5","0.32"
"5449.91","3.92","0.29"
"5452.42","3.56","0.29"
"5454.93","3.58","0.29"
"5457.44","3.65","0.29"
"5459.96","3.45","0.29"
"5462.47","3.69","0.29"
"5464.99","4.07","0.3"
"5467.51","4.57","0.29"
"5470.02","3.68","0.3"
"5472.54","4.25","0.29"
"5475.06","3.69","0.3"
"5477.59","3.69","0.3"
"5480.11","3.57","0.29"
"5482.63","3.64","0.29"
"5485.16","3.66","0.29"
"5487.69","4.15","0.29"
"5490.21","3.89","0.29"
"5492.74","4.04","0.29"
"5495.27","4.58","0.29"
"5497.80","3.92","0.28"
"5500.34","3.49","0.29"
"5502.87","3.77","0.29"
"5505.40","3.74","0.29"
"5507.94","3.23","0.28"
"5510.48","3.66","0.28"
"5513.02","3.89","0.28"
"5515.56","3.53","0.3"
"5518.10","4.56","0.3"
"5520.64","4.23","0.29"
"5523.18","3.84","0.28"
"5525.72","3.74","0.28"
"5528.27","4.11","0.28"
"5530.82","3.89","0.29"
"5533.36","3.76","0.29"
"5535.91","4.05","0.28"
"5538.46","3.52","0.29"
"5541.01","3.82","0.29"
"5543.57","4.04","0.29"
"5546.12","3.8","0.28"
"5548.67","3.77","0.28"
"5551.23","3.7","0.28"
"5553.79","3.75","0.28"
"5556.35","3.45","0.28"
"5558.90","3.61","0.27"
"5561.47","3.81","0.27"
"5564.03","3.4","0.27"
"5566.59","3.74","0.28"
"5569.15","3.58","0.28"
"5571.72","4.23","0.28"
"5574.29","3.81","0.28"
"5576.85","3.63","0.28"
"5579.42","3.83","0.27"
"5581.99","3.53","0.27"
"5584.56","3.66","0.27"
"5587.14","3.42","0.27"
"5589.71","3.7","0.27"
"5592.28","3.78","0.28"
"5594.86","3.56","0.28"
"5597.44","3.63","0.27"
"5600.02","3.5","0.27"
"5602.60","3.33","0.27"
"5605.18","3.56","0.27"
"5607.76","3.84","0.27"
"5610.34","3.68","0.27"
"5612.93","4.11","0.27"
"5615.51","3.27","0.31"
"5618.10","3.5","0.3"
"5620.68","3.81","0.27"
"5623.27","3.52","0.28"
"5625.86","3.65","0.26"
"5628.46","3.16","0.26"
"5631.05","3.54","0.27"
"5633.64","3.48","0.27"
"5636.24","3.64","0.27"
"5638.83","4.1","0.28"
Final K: 1.0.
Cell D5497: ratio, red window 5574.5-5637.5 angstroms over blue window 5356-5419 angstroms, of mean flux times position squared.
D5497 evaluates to 0.99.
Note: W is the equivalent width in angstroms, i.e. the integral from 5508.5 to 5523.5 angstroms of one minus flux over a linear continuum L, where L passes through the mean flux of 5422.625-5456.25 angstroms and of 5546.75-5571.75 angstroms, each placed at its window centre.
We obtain -0.9 angstroms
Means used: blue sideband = 3.73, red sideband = 3.68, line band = 3.92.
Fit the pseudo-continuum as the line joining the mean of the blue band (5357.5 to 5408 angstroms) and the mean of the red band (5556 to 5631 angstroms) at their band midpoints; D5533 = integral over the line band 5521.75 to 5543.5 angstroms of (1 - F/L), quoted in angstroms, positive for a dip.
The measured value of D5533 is -0.9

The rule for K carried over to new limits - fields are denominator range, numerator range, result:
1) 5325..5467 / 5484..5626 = 1.02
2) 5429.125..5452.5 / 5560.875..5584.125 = 1.05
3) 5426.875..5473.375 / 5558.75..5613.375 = 1.03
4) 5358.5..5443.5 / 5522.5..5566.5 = 1.02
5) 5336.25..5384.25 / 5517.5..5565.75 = 1.03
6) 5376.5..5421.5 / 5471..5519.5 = 1.01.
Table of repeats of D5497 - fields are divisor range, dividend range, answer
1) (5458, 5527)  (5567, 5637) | 0.98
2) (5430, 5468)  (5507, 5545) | 1.06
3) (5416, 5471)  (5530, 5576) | 1.03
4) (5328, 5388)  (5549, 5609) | 1.00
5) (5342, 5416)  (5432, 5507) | 1.00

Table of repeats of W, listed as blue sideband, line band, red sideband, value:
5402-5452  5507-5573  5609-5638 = -1.6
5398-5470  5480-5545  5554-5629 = -1.9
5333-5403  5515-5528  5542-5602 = -0.9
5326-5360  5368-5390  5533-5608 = 0.2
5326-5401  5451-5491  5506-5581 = 0.5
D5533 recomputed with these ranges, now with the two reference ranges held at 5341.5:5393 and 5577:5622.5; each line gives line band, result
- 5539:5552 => -0.4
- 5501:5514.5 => 0.4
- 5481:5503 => -0.7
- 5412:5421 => -0.4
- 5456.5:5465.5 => 0.3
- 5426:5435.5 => 1.0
